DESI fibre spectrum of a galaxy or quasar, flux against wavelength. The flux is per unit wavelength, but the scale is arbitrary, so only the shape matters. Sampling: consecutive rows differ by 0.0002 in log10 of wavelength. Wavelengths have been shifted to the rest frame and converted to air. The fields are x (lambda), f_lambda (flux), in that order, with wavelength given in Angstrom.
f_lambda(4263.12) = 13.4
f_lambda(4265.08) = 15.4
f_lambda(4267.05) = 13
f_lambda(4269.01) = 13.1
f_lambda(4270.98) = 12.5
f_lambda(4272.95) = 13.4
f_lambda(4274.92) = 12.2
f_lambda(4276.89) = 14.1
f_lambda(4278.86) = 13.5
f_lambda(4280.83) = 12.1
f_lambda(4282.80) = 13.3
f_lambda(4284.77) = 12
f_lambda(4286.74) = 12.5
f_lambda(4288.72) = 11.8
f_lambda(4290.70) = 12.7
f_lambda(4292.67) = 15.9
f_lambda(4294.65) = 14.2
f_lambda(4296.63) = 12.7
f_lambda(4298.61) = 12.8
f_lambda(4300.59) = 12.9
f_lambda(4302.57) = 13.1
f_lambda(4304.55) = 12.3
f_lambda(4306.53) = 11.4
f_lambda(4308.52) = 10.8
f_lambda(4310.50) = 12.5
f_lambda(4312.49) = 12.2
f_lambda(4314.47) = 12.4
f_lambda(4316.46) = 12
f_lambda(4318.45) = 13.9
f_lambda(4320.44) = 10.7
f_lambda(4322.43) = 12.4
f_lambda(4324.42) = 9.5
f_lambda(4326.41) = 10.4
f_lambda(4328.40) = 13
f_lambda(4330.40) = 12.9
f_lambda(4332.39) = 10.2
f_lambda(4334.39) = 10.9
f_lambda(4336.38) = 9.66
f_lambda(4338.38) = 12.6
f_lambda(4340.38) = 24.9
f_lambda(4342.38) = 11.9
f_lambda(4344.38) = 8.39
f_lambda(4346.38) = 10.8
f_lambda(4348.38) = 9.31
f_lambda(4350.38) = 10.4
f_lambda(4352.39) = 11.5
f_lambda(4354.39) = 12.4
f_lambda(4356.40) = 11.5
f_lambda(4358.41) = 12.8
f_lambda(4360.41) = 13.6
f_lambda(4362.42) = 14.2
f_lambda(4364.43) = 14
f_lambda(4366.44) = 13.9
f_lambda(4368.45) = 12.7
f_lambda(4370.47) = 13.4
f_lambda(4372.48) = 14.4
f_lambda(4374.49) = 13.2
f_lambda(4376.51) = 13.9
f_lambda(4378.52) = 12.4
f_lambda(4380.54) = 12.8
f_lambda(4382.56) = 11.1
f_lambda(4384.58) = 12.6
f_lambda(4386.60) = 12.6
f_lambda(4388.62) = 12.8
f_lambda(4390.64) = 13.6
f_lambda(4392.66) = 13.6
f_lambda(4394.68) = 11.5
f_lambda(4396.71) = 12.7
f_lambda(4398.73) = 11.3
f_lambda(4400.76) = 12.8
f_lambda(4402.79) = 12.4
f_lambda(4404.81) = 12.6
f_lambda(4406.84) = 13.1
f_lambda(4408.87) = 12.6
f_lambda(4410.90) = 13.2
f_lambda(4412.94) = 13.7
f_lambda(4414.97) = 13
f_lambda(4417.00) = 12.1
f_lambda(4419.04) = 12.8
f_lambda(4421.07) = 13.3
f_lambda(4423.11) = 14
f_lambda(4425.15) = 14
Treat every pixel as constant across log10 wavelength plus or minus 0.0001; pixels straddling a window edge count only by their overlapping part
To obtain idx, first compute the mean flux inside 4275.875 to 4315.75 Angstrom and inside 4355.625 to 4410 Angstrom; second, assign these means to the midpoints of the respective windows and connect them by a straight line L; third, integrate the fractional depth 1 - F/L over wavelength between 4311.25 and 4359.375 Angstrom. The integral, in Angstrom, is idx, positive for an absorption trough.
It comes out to 3.28 Angstrom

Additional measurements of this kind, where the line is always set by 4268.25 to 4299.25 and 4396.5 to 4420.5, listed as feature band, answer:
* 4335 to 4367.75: 0.68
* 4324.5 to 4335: 1.29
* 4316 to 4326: 1.04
